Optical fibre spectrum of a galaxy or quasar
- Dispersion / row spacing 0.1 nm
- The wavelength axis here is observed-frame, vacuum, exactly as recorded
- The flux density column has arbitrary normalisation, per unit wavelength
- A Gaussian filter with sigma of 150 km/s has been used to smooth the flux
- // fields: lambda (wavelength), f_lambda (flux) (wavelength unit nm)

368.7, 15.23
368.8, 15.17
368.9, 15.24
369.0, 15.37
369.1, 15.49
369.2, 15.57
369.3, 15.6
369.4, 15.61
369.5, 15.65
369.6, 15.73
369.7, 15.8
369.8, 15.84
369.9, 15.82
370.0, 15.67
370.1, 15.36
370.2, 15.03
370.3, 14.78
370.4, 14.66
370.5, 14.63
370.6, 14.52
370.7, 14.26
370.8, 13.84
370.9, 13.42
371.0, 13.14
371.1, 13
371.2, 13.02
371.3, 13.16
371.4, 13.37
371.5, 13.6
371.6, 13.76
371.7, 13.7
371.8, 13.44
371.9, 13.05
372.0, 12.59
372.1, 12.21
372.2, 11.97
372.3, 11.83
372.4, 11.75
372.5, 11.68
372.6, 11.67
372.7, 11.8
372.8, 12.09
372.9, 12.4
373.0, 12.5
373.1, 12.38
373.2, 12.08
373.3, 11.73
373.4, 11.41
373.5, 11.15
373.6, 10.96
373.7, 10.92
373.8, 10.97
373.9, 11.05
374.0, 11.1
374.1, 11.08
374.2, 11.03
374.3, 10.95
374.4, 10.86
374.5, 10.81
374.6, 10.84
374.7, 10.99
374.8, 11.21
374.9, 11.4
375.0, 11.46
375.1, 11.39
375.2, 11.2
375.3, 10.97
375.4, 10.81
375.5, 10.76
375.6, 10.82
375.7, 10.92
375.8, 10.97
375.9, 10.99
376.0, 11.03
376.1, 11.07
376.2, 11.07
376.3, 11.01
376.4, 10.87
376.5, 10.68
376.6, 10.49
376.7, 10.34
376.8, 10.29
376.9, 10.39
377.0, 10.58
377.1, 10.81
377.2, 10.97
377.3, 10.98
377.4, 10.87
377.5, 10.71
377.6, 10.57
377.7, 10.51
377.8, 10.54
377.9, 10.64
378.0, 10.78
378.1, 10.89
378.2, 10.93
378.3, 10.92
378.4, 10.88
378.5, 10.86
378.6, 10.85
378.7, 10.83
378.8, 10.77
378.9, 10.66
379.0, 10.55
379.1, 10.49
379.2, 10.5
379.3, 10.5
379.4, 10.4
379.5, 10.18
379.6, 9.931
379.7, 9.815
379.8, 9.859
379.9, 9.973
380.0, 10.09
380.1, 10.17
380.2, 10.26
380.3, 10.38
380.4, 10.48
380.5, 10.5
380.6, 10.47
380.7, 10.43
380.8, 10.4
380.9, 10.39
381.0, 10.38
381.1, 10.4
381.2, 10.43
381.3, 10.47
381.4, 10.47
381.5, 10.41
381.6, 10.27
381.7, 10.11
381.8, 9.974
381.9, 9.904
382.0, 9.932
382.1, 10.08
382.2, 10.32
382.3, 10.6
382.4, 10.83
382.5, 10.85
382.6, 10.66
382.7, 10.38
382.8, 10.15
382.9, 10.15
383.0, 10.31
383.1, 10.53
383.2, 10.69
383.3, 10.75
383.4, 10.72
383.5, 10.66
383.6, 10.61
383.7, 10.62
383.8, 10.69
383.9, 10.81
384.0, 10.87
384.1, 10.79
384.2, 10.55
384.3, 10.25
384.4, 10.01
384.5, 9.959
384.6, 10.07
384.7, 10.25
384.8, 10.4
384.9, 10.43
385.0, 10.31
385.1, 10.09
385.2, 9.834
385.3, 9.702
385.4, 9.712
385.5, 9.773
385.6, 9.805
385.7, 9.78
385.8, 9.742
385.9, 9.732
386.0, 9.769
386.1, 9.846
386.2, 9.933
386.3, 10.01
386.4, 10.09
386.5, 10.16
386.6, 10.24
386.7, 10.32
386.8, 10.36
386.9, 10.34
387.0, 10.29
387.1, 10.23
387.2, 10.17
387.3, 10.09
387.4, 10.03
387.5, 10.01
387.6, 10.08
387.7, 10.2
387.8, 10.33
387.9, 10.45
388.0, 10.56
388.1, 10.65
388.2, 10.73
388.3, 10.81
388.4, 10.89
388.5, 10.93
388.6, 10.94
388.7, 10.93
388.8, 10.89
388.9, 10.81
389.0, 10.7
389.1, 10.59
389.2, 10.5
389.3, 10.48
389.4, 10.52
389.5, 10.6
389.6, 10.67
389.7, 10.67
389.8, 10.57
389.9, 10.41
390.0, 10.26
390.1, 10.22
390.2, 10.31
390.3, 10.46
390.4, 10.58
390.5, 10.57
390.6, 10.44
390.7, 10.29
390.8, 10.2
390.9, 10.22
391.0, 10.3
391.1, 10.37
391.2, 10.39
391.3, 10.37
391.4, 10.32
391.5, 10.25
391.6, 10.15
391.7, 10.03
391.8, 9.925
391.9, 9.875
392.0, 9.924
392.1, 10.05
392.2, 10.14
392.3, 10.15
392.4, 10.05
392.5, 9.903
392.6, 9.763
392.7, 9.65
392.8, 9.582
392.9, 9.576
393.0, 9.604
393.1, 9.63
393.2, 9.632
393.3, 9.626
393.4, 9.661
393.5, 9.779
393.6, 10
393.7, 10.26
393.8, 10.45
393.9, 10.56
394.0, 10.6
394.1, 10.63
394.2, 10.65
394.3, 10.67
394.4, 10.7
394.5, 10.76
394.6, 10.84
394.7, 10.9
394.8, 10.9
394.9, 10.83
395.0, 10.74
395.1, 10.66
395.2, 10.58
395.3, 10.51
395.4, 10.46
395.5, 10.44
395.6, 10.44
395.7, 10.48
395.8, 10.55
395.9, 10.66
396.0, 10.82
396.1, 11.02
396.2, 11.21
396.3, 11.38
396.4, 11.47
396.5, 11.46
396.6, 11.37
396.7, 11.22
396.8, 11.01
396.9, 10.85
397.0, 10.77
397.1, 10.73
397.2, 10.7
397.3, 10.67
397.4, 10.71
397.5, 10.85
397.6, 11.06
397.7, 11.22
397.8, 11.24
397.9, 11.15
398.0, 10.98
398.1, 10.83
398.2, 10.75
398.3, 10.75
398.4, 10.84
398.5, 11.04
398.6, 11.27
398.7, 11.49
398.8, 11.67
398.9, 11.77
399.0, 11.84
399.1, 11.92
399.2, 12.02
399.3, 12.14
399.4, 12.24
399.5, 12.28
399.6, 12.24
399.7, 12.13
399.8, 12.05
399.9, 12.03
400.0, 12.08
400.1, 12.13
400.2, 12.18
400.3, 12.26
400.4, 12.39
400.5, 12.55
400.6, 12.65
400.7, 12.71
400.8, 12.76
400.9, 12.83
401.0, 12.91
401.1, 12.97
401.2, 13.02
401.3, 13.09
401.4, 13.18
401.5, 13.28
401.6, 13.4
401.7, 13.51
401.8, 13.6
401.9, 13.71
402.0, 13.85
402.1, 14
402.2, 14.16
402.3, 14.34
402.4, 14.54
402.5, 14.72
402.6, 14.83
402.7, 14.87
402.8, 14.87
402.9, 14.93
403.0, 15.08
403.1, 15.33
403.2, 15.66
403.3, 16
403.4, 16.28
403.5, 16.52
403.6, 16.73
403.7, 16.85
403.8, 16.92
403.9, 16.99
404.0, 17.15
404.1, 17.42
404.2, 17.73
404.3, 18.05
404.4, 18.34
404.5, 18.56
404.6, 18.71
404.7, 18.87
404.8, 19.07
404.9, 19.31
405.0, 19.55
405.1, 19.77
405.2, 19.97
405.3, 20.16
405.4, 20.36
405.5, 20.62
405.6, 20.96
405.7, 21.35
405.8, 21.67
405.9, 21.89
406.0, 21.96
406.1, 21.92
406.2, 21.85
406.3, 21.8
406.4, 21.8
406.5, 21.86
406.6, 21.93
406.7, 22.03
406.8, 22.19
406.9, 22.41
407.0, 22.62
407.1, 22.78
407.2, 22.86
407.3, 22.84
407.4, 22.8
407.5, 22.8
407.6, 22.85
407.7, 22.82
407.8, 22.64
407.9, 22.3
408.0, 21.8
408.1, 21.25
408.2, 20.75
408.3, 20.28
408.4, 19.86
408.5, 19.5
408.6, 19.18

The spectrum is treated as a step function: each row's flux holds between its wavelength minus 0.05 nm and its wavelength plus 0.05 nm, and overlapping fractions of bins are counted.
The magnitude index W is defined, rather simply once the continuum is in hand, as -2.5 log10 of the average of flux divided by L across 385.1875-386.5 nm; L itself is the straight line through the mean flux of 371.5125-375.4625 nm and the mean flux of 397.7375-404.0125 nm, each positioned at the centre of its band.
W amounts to 0.25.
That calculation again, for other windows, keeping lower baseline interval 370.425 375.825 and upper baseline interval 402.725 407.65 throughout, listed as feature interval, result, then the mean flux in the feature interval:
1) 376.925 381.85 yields 0.27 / 10.5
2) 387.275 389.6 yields 0.43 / 10.6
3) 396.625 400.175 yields 0.50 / 11.4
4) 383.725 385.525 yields 0.39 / 10.3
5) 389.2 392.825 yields 0.50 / 10.2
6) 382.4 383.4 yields 0.34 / 10.5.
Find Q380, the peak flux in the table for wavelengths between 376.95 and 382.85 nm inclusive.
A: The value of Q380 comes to 10.98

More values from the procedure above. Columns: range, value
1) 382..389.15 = 10.94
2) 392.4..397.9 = 11.47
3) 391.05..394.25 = 10.65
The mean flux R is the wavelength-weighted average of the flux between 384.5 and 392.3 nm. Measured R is 10.3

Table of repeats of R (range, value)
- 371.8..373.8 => 11.9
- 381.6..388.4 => 10.3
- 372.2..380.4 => 10.9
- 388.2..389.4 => 10.8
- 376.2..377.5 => 10.7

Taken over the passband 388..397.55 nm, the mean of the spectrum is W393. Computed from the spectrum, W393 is 10.5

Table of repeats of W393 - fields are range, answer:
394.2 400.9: 11.3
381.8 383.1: 10.3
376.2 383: 10.5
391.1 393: 10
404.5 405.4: 19.4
